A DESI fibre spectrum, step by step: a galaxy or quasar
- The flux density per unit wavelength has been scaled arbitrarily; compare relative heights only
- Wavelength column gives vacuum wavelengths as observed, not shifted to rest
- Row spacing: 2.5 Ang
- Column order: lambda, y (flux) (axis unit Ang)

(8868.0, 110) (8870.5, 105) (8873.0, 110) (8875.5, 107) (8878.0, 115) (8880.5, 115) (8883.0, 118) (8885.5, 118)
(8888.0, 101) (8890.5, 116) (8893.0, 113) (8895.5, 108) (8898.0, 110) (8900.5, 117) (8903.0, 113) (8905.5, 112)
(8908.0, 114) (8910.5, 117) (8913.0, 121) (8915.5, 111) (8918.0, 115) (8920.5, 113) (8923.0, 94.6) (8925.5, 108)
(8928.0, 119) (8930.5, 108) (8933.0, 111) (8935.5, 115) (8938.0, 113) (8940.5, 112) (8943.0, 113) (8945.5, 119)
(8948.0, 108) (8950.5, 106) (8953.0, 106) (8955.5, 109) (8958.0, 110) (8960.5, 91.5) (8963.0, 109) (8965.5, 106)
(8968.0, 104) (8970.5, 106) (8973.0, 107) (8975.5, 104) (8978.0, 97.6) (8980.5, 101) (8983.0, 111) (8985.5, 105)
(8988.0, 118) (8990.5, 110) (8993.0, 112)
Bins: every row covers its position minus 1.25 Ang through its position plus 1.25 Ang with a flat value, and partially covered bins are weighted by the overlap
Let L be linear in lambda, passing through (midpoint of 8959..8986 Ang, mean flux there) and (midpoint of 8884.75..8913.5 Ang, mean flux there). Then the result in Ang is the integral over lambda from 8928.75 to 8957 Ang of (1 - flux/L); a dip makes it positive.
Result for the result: -0.9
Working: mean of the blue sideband 113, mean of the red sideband 104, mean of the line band 111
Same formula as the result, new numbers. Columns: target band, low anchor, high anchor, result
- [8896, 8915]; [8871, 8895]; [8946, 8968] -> -0.71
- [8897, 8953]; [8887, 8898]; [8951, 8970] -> -2.38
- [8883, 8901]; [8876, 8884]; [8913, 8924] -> 0.23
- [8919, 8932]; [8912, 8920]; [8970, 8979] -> 0.53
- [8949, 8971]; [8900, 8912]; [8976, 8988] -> 0.53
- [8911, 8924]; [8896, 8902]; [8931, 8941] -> 0.12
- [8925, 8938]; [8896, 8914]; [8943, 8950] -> 0.09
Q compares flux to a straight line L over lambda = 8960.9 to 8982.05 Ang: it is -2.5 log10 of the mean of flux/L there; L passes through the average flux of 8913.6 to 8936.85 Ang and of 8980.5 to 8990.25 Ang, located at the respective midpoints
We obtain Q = 0.06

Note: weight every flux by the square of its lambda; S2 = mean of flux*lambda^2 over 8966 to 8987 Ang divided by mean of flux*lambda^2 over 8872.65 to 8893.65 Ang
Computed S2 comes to 0.95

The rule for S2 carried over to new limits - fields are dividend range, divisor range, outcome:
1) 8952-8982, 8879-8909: 0.94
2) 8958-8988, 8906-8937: 0.94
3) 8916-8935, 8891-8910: 0.98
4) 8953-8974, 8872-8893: 0.95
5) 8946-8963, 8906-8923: 0.94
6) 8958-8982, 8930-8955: 0.94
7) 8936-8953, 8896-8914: 0.98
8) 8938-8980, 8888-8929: 0.96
